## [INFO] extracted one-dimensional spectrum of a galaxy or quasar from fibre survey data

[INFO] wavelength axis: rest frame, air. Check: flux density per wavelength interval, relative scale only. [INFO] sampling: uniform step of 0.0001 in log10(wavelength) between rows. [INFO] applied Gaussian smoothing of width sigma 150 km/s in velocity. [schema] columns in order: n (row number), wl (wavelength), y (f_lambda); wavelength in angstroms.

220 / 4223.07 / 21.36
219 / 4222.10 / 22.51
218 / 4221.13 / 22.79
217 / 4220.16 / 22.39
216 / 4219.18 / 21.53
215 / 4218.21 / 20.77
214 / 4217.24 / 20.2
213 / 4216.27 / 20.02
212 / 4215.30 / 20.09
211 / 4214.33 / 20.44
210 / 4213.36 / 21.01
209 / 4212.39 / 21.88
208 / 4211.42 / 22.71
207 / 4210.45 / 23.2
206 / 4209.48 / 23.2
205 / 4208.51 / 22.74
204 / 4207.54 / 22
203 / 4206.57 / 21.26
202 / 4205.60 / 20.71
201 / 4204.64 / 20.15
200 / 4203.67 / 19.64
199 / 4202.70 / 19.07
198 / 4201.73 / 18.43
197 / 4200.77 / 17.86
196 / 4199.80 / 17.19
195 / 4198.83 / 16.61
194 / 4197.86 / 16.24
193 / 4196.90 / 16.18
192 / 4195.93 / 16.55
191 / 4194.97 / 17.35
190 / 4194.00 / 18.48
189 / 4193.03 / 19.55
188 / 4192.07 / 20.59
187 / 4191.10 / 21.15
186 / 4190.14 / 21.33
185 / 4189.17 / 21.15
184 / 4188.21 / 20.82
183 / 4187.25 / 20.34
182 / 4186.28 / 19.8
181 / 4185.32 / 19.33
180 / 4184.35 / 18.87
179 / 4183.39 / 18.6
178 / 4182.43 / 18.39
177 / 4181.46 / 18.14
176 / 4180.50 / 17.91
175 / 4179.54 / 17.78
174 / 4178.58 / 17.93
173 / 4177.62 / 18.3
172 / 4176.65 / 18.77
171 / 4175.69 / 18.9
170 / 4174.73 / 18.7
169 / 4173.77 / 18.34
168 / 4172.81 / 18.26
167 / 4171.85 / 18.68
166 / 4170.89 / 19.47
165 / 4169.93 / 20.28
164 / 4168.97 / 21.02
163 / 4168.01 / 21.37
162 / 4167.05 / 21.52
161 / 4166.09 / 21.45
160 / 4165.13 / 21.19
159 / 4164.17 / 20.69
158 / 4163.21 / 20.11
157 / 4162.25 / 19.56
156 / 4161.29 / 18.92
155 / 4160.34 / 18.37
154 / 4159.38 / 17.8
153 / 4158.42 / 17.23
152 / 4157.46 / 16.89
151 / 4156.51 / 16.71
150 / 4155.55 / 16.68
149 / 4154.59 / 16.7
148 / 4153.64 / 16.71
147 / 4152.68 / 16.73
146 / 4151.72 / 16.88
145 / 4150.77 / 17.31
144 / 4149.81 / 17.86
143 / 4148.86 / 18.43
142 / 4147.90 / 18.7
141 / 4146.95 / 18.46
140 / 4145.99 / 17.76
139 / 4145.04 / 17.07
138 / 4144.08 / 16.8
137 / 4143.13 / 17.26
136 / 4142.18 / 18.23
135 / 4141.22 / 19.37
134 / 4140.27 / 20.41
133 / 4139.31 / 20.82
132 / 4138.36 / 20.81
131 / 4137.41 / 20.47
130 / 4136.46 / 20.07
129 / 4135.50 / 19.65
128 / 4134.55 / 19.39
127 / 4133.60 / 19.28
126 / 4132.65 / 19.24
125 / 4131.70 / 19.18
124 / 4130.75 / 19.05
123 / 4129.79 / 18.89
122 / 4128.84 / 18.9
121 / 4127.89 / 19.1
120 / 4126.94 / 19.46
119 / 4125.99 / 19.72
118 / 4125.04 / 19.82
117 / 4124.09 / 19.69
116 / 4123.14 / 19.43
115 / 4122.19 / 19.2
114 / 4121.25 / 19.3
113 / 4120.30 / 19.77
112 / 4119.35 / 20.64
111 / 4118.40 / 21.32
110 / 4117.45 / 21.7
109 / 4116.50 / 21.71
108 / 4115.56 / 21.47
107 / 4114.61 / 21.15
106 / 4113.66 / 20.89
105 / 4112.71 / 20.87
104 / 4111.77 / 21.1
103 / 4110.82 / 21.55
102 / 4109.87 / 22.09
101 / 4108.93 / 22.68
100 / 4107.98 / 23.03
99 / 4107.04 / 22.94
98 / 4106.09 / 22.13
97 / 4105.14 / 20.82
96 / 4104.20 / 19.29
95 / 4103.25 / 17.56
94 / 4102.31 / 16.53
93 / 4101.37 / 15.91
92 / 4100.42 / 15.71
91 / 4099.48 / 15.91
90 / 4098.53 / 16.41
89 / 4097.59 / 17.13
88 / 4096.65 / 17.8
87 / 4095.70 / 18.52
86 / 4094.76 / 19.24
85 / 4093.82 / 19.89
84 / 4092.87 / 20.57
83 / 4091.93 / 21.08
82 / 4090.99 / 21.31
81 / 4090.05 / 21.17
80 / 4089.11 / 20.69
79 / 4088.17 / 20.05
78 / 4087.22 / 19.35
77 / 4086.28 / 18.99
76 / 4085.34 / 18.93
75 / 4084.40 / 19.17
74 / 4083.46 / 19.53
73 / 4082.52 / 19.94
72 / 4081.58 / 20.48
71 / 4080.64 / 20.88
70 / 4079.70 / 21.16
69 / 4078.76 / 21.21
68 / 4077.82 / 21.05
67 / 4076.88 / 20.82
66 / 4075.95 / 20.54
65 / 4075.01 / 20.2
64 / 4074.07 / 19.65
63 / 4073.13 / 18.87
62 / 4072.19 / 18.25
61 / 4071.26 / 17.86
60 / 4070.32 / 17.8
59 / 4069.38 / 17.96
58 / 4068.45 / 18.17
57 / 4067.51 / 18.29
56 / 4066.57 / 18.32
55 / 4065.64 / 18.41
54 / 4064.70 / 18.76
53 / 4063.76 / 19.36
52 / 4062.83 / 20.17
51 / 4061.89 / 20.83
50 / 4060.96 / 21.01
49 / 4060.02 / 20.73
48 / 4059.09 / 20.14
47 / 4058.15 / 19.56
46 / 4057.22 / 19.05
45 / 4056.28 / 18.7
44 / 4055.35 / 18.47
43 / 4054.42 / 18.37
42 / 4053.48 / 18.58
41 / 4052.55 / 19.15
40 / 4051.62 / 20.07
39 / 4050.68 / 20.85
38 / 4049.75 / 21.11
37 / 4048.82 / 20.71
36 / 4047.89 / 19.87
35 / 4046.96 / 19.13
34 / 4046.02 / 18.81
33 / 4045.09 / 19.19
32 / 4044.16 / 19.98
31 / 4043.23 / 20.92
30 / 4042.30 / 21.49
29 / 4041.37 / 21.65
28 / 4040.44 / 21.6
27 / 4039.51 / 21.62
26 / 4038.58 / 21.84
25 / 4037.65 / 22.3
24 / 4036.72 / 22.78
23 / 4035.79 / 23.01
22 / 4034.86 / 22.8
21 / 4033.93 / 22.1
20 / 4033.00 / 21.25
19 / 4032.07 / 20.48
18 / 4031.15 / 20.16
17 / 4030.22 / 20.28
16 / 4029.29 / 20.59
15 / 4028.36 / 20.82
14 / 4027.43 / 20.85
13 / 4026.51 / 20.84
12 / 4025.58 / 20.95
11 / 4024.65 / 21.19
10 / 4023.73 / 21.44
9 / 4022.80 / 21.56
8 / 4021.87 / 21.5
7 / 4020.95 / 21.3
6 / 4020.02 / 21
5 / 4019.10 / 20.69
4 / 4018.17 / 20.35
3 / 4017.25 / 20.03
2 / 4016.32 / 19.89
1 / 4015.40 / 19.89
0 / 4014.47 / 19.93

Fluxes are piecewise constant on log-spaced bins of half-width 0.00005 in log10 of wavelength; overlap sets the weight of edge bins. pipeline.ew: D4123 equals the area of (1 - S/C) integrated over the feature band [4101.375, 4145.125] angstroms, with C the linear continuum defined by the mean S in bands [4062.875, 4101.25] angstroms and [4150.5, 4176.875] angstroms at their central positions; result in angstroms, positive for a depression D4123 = -2.3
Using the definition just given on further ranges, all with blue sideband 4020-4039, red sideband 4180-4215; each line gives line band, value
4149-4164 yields 1.8 angstroms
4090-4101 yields 1.1 angstroms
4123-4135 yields 0.6 angstroms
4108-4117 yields -0.5 angstroms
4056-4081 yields 1.7 angstroms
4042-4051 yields 0.4 angstroms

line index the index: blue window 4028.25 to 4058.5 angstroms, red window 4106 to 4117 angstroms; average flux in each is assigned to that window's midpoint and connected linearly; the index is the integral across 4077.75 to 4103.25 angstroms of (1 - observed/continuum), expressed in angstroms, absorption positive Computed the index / 2.7 angstroms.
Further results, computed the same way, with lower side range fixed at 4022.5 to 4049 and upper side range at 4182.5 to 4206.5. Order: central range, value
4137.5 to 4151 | 0.7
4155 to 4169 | 0.1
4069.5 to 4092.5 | 0.6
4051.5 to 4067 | 1.0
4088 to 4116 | 0.5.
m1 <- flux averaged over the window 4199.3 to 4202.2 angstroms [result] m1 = 17.8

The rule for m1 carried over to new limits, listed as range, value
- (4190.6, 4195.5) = 19.4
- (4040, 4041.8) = 21.6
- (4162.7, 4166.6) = 20.8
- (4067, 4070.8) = 18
